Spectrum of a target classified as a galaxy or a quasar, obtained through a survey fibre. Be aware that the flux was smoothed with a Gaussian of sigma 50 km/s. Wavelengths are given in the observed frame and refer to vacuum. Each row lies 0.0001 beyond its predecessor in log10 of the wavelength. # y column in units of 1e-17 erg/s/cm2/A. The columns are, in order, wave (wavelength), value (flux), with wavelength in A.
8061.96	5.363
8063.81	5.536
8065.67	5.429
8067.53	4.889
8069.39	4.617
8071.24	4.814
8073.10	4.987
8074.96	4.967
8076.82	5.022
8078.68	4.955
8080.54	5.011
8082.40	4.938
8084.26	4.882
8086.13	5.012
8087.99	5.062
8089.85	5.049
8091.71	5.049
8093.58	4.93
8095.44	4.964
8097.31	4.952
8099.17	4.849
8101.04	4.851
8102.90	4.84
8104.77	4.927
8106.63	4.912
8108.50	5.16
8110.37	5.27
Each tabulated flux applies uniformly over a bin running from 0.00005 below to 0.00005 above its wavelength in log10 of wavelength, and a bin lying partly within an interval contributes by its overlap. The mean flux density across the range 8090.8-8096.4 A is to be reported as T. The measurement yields 4.97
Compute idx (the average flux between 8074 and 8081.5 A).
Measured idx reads 4.99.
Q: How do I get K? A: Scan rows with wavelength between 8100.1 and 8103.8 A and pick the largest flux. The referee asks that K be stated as 4.851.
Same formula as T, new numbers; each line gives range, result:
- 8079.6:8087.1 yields 4.96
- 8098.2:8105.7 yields 4.87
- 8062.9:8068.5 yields 5.27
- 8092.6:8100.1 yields 4.92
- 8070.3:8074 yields 4.91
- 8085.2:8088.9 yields 5.04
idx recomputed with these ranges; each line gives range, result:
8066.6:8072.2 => 4.78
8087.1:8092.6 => 5.06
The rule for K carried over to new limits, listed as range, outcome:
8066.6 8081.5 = 5.022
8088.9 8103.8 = 5.049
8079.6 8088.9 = 5.062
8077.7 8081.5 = 5.011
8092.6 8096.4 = 4.964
